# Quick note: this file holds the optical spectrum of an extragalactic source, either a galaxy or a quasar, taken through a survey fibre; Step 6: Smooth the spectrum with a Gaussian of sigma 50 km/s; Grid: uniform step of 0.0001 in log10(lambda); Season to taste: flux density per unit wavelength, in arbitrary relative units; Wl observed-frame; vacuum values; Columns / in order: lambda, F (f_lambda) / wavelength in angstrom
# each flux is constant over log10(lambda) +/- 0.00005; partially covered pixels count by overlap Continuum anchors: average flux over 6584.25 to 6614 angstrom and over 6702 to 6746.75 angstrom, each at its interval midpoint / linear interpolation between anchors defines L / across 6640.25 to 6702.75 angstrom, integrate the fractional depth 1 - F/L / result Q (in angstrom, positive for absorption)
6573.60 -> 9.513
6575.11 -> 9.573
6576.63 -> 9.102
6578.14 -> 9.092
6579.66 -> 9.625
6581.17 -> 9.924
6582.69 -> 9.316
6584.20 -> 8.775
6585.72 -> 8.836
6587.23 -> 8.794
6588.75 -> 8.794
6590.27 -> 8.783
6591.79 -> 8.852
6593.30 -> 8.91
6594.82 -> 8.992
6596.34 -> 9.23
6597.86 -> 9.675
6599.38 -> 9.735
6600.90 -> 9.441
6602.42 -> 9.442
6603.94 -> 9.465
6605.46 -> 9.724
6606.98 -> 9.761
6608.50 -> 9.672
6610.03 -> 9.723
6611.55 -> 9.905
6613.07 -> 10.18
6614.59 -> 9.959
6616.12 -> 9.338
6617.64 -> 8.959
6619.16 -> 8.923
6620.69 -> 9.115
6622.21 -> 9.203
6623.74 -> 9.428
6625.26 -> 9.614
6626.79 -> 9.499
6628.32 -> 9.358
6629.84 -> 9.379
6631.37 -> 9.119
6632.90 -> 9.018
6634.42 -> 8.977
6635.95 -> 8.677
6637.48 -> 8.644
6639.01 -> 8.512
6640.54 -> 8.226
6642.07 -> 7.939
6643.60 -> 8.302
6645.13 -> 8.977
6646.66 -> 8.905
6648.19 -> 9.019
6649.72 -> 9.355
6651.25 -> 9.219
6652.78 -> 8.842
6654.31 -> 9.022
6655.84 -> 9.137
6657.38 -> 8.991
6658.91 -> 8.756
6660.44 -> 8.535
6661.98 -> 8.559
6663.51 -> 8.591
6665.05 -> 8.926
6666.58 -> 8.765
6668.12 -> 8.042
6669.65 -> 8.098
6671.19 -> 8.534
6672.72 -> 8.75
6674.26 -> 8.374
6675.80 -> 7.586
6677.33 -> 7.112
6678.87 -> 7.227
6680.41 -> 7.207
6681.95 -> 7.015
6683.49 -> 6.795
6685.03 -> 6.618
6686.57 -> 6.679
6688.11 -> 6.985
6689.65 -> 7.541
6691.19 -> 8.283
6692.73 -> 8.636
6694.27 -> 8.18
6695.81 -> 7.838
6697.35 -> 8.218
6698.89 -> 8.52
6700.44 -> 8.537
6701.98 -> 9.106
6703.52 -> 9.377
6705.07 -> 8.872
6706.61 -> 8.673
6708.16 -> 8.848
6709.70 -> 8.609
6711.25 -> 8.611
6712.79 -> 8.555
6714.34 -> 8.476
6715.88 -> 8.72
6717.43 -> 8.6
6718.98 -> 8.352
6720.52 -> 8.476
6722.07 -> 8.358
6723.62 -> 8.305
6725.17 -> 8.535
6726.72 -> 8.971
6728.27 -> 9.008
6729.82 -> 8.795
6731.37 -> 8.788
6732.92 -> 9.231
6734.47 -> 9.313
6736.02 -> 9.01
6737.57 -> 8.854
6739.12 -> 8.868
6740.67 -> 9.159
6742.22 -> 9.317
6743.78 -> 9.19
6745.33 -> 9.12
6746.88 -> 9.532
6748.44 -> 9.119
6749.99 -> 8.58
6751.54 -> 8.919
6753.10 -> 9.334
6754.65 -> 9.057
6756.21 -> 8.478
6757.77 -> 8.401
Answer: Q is 5.63 angstrom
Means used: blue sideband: 9.35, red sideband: 8.84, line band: 8.24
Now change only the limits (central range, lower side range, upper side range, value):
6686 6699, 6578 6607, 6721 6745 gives 1.66 angstrom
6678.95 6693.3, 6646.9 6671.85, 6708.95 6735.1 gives 2.39 angstrom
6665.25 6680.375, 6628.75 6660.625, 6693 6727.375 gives 1.19 angstrom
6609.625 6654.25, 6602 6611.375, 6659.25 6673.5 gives 0.37 angstrom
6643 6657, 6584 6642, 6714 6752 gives 0.19 angstrom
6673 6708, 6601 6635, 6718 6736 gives 4.15 angstrom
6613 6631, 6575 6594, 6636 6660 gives -0.94 angstrom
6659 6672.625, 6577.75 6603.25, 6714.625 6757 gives 0.76 angstrom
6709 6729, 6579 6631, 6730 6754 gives 1.20 angstrom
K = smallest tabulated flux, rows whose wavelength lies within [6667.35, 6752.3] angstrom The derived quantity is 6.618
